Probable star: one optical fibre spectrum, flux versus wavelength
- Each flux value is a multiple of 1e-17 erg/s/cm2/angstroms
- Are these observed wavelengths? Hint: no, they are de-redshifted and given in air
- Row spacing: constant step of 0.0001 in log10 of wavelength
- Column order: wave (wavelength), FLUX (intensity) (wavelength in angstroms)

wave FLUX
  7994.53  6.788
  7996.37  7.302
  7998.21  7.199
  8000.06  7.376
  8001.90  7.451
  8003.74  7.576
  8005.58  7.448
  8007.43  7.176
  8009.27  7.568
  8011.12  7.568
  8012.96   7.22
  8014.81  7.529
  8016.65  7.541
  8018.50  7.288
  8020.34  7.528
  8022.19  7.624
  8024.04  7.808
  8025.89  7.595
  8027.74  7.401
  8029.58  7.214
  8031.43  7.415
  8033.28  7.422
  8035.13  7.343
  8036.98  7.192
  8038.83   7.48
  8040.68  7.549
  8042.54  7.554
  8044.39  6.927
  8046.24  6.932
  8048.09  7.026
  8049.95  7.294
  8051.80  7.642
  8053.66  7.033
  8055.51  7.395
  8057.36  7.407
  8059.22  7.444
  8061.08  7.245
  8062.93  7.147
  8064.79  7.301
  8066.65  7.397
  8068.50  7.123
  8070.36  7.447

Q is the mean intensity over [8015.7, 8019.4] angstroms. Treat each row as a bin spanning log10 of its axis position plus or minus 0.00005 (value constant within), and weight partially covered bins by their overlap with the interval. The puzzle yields 7.42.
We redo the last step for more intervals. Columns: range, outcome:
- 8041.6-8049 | 7.11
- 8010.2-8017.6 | 7.47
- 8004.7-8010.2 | 7.39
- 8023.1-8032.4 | 7.49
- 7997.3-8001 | 7.28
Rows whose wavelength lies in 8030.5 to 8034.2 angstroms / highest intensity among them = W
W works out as 7.422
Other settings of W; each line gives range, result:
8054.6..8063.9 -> 7.444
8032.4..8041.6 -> 7.549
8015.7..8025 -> 7.808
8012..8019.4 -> 7.541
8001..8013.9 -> 7.576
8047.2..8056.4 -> 7.642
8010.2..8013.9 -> 7.568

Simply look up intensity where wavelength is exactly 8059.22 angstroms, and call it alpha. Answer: 7.444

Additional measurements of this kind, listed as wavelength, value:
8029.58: 7.214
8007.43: 7.176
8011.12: 7.568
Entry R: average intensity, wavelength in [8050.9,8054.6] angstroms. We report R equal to 7.33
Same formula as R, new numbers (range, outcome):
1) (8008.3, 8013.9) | 7.45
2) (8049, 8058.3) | 7.35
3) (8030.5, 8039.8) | 7.37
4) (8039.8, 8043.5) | 7.53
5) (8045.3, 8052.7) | 7.22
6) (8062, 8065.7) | 7.23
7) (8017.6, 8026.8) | 7.57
